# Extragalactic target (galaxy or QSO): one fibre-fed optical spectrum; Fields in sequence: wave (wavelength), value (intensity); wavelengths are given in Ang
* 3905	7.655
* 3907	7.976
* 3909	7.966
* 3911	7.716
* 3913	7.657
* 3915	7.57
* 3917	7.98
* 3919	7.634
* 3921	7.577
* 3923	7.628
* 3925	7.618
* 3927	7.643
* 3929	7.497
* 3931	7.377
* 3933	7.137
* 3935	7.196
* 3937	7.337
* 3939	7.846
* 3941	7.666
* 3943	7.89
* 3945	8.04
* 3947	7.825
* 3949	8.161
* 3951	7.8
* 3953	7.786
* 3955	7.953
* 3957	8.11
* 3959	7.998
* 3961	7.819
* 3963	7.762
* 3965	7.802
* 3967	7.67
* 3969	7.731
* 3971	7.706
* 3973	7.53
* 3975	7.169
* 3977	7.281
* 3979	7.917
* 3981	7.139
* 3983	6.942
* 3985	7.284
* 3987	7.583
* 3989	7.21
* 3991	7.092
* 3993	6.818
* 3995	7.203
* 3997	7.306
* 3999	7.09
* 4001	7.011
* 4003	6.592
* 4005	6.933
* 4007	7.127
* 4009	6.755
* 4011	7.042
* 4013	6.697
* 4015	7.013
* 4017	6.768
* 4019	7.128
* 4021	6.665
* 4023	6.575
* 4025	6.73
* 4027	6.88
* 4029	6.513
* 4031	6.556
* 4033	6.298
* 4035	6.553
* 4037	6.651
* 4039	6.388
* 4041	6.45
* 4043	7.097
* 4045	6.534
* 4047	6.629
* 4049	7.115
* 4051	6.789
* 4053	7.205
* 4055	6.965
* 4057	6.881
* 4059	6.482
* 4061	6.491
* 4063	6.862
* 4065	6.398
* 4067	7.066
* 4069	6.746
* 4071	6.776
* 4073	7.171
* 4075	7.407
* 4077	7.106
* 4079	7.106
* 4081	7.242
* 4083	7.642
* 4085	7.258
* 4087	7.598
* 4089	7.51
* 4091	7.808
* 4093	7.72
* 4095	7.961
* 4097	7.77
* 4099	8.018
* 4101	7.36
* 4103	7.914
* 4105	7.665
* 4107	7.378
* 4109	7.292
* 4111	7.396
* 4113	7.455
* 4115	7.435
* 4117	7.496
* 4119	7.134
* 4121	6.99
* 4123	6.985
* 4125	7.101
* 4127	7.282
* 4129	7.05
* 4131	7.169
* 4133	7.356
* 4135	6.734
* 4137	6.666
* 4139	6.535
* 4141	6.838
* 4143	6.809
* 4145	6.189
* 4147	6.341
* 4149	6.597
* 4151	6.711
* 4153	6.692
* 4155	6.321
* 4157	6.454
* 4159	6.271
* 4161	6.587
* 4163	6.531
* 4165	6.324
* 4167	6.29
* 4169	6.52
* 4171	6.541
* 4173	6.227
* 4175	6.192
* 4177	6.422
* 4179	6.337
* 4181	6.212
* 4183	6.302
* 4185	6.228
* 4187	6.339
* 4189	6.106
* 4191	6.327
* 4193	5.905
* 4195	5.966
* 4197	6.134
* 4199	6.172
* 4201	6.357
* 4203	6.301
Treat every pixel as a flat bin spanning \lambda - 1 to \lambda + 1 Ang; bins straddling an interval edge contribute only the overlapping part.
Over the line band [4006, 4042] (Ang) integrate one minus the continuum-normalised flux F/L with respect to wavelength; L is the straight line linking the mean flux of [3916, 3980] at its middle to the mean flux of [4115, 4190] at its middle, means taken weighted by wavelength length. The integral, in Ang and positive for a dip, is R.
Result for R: 2.9 Ang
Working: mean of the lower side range 7.69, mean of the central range 6.71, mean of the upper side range 6.63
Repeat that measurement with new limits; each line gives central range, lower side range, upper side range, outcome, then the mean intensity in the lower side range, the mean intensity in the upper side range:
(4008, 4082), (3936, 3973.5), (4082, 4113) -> 8.5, 7.82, 7.61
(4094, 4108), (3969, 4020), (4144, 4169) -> -2.2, 7.15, 6.45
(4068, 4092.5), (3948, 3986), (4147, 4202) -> -1.3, 7.66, 6.34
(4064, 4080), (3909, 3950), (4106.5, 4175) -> 0.2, 7.66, 6.8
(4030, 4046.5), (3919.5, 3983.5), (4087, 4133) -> 2.1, 7.65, 7.45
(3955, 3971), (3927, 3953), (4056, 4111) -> -0.5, 7.65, 7.28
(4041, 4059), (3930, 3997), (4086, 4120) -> 1.7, 7.57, 7.58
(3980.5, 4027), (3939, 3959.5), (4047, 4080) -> 2.8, 7.92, 6.9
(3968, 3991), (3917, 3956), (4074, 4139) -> 0.6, 7.67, 7.36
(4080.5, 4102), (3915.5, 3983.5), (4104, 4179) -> -1.9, 7.66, 6.8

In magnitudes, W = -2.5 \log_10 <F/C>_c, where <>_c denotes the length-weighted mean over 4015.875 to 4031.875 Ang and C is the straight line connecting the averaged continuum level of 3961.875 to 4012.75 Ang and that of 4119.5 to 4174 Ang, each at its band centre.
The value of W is 0.06 mag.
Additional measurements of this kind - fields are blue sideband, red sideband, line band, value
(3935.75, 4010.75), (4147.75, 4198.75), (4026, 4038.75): 0.091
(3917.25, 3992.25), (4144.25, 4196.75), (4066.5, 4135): -0.094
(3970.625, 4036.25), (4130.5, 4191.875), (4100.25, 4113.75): -0.129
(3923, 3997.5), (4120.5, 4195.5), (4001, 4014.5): 0.068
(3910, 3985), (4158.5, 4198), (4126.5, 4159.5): -0.034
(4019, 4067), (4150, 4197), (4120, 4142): -0.084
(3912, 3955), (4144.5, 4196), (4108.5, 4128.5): -0.096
